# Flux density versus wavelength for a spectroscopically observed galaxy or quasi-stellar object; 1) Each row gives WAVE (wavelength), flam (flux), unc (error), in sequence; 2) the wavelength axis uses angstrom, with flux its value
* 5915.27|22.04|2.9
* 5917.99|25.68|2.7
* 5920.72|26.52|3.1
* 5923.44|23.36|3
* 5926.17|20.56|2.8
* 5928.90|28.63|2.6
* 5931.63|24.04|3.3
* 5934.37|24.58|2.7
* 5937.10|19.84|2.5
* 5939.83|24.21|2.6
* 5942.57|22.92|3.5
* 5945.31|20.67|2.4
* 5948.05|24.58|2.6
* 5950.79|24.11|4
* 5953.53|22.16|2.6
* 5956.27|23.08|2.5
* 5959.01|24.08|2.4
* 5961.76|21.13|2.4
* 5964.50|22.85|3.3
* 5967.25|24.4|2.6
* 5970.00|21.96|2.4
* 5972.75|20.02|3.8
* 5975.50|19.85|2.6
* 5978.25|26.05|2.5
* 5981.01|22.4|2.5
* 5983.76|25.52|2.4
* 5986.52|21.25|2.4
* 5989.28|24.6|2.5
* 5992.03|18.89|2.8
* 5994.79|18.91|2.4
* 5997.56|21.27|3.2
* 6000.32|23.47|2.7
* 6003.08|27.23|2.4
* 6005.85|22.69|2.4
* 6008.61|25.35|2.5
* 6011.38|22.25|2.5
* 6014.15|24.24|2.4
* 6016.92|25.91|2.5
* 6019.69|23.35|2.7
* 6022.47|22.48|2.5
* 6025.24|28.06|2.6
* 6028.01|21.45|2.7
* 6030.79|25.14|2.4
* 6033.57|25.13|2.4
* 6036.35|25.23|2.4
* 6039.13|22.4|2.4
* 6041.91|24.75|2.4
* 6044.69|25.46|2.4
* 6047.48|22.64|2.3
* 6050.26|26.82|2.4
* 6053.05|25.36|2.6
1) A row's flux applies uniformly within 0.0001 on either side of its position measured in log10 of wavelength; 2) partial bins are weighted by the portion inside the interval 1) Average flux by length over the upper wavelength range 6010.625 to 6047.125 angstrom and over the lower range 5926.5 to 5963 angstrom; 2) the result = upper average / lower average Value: 1.04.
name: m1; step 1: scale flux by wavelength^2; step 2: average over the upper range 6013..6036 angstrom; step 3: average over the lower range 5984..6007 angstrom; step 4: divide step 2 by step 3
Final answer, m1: 1.10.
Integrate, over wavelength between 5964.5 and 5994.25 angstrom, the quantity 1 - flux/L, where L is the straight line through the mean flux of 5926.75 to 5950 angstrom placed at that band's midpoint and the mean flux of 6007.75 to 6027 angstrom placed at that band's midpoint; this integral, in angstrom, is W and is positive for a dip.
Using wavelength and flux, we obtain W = 2.0 angstrom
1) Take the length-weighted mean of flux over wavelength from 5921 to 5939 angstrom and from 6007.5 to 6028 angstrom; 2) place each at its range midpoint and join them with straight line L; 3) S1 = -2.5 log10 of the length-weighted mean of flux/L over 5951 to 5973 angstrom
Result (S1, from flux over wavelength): 0.058 mag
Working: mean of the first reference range 23.7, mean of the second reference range 24.3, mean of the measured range 22.7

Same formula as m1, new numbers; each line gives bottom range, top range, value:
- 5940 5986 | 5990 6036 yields 1.05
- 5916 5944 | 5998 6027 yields 1.04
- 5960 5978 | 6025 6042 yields 1.13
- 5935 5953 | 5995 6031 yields 1.07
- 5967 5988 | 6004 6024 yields 1.07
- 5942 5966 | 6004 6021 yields 1.07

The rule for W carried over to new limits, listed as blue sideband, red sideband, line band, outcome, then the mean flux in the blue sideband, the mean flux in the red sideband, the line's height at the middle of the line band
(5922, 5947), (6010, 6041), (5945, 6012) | 2.5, 23.2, 24.2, 23.7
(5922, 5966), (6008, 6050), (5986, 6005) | 1.3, 23.2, 24.3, 23.9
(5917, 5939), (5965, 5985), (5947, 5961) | 0.0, 24.1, 22.9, 23.4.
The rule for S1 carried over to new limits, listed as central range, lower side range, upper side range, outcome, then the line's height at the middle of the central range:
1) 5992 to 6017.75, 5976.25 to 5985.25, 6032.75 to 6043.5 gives 0.05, 24.3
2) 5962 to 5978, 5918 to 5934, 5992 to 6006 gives 0.06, 23.3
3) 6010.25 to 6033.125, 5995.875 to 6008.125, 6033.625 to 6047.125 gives -0.01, 24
